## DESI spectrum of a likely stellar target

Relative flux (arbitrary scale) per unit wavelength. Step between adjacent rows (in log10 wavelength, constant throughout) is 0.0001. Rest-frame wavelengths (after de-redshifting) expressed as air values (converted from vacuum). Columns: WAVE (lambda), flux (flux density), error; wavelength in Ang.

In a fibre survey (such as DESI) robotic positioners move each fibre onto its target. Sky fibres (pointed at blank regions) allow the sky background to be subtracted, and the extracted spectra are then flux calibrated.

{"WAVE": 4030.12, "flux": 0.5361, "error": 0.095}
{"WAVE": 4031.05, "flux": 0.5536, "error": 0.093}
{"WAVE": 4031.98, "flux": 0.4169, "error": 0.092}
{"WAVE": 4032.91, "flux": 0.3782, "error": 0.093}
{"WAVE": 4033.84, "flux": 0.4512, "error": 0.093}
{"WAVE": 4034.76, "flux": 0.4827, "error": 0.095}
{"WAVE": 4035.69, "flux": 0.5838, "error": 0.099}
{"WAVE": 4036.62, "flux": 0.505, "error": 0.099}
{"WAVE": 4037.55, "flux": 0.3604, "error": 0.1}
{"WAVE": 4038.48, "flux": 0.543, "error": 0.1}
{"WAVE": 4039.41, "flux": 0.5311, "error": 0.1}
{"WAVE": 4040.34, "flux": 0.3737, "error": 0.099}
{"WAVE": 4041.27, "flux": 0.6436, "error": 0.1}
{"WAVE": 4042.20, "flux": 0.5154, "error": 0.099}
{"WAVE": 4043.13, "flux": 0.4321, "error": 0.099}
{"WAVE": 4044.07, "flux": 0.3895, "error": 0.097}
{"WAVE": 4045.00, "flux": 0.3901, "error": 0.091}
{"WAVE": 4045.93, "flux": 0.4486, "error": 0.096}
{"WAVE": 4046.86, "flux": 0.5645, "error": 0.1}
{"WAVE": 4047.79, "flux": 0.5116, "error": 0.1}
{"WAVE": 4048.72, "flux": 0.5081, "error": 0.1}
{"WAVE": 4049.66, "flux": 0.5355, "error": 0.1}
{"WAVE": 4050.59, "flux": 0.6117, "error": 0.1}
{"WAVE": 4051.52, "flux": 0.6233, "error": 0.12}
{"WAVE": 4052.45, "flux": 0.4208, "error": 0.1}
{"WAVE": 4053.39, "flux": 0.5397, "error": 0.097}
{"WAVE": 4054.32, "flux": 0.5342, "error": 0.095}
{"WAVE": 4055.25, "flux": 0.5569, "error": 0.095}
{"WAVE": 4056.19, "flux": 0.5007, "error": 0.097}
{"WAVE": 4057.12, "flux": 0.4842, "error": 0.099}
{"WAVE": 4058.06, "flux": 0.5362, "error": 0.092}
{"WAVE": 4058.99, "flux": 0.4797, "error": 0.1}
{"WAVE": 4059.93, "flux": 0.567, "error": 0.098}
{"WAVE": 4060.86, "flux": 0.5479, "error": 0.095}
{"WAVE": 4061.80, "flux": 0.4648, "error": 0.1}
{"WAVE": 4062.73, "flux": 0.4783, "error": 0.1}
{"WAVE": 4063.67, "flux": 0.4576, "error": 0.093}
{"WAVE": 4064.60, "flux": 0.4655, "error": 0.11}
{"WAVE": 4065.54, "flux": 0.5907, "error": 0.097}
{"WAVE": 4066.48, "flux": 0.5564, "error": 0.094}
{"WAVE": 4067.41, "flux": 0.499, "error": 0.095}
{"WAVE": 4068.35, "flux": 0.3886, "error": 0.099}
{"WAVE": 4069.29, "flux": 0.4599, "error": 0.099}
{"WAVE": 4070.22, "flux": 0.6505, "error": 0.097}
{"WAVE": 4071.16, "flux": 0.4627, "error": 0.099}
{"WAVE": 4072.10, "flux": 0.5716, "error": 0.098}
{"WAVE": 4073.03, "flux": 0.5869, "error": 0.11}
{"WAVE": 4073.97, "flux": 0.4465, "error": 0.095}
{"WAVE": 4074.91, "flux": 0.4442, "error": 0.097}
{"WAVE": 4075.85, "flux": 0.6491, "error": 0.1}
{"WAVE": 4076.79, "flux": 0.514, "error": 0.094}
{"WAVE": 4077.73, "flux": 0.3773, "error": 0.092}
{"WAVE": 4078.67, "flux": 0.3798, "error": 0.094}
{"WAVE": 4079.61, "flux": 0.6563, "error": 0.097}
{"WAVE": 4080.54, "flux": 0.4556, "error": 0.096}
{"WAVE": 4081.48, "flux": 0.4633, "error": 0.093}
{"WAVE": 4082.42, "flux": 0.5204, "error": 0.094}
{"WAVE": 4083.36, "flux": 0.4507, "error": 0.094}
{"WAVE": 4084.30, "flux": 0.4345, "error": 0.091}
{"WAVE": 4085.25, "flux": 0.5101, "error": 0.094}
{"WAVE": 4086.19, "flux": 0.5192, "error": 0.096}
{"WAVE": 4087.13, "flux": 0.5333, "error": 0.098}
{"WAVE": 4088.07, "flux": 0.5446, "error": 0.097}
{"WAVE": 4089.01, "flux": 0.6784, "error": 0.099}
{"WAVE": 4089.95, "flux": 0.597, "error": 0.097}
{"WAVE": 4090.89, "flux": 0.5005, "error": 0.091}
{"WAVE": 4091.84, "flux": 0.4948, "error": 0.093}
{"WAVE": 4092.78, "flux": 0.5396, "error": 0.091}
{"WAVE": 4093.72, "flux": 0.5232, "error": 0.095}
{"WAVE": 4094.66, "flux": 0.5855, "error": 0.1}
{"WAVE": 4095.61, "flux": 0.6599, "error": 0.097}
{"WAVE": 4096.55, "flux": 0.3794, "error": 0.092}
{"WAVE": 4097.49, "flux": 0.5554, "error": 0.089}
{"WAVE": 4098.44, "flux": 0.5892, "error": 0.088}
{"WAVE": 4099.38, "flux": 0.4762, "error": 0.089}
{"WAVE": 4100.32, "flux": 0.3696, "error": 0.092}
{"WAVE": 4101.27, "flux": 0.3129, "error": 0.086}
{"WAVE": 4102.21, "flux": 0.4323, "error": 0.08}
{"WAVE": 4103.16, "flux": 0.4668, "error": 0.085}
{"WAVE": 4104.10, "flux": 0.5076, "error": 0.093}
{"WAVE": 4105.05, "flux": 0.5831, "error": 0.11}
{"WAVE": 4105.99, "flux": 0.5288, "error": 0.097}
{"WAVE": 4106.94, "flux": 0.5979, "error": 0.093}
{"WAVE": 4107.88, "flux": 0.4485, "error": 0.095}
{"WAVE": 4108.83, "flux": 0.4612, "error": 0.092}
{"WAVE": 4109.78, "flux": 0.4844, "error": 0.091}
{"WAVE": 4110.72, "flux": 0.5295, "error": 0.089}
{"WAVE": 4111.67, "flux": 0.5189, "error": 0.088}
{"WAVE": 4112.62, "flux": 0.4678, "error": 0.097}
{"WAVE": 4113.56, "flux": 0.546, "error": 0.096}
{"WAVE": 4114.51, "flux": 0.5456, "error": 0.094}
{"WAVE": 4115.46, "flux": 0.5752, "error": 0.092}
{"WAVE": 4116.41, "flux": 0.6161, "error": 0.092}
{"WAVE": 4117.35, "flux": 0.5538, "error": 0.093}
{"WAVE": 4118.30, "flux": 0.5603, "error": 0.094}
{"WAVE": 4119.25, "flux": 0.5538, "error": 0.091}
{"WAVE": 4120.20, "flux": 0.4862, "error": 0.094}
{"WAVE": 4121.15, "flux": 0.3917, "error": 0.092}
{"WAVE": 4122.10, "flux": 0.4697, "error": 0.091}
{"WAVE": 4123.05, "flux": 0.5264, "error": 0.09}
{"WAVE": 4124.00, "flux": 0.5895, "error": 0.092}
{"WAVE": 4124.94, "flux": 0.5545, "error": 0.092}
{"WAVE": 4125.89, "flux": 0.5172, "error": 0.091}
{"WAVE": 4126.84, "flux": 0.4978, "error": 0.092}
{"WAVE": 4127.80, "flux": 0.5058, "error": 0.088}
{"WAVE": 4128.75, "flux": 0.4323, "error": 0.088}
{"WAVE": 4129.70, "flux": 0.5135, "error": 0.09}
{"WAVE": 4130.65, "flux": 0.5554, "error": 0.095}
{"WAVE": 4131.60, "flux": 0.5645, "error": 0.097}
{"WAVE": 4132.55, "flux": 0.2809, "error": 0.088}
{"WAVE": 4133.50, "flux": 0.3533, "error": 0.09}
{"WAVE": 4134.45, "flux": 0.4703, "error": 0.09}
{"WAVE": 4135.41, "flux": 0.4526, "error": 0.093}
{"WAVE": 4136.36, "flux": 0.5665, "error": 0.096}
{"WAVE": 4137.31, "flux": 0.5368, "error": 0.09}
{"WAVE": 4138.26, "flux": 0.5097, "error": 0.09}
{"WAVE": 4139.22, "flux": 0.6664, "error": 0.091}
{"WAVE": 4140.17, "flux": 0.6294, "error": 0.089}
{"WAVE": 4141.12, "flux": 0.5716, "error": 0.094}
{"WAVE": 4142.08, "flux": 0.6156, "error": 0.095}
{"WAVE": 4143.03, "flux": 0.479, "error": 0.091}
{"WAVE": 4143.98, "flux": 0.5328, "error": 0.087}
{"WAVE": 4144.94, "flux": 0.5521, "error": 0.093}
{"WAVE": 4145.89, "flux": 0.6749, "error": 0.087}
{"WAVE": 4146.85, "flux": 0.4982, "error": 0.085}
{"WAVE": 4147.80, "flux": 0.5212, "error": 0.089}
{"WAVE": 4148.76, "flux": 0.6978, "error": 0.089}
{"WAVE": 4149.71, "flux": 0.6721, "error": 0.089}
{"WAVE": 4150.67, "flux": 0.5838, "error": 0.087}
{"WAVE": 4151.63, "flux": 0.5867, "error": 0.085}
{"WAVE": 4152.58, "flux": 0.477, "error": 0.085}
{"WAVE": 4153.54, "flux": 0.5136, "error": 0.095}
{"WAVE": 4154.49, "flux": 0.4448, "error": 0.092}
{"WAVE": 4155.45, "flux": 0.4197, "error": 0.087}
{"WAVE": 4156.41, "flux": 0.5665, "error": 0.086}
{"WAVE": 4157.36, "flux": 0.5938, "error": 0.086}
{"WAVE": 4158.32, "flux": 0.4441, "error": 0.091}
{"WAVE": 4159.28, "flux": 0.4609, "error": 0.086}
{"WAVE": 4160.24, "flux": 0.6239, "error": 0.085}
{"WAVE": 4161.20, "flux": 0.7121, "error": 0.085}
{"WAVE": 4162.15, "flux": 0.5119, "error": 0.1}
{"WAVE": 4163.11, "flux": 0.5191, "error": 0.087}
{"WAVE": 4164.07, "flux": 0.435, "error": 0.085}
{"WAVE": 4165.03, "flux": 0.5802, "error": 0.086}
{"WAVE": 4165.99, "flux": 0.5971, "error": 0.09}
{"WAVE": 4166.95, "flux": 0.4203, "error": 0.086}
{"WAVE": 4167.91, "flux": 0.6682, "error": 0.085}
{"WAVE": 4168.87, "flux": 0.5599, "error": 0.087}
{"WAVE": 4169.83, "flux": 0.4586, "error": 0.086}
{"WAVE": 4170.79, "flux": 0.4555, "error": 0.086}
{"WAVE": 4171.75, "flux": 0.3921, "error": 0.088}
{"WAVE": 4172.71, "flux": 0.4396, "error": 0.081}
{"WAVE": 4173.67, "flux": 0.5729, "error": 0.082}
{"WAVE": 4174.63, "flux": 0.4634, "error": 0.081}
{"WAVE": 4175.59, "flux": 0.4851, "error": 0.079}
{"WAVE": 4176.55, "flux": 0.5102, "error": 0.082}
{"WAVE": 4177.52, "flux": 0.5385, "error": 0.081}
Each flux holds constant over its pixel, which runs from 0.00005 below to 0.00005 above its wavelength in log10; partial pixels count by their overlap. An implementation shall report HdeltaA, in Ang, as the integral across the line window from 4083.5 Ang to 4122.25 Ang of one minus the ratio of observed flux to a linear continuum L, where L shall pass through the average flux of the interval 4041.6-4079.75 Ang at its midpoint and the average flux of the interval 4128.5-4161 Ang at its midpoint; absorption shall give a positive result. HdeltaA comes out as 0.4 Ang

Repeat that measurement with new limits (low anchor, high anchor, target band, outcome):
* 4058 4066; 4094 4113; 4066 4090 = -0.4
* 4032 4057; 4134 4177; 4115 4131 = 0.0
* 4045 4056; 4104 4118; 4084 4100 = -0.2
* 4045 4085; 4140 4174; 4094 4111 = 0.7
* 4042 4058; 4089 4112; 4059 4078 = -0.1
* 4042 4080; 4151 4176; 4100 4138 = 1.0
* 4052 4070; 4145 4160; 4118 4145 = 1.1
